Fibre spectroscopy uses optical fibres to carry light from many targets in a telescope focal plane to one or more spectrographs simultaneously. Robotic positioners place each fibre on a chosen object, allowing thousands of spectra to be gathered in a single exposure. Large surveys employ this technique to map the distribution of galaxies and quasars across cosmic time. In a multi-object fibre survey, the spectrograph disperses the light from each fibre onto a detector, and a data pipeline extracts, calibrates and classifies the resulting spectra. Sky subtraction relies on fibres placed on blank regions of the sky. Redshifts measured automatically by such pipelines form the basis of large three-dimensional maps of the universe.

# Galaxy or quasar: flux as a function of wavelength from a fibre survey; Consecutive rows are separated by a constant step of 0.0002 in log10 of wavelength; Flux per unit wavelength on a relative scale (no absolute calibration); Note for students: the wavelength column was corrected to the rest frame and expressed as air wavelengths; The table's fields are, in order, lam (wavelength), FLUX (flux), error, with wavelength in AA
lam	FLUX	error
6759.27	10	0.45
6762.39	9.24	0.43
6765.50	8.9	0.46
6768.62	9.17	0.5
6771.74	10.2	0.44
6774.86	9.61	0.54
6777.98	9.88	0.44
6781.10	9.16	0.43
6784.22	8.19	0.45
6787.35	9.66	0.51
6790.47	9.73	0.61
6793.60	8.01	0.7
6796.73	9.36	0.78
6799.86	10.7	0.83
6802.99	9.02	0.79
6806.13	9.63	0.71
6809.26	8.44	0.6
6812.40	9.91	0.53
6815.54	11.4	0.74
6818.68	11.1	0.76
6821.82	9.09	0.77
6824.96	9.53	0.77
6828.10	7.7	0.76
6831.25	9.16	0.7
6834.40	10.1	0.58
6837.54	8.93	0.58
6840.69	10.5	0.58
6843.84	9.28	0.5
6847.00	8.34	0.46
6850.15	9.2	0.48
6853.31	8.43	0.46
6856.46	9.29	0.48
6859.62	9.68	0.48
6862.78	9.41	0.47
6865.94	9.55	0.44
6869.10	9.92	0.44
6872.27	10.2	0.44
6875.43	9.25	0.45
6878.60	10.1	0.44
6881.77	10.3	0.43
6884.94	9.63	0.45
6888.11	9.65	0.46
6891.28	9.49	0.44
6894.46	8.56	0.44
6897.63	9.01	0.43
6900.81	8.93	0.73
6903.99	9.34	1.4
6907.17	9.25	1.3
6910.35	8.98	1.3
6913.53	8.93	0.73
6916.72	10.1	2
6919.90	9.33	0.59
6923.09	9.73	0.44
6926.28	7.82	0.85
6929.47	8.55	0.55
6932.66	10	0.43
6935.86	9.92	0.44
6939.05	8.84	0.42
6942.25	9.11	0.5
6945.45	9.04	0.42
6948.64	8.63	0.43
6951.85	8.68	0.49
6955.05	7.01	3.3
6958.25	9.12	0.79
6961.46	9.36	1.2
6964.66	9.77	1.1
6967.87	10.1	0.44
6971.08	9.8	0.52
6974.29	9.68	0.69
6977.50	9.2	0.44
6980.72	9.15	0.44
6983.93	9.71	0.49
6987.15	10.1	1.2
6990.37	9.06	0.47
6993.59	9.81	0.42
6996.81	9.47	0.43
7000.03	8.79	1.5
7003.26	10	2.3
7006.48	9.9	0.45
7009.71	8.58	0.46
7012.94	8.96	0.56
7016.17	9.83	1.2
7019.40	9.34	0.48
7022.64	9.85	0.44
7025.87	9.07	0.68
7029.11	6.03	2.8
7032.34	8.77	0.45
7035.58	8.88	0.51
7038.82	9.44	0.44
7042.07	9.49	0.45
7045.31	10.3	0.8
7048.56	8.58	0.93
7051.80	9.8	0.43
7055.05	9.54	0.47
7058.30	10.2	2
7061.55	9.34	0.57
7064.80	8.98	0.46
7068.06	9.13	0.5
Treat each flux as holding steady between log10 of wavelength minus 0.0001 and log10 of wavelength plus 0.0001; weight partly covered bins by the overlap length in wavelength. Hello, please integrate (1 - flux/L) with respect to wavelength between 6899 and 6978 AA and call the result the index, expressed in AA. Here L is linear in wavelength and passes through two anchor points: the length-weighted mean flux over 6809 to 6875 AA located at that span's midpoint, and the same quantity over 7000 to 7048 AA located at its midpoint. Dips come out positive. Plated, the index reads 1.22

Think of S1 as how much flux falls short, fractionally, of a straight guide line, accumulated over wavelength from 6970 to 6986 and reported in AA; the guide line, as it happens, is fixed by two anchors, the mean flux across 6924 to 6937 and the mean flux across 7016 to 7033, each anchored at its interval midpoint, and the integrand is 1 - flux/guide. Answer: -1.1 AA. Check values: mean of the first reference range 9.07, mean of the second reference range 8.73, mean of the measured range 9.52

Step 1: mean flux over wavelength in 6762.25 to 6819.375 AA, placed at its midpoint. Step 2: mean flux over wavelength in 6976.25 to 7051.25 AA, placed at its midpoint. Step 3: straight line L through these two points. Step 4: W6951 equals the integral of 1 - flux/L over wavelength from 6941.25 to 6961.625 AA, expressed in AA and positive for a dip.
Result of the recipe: 1.5 AA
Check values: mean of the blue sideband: 9.53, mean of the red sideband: 9.24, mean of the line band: 8.65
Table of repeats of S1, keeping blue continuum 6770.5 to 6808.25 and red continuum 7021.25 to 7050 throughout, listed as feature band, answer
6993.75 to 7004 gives -0.48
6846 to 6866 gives 0.34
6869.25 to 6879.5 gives -0.66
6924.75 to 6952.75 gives 0.47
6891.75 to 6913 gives 0.36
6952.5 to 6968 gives 0.21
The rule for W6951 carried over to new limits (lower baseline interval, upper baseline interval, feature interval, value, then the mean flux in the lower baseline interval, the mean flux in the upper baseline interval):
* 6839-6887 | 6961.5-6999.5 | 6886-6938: 1.82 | 9.54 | 9.59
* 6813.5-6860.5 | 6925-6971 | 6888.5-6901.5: 0.24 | 9.45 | 9.03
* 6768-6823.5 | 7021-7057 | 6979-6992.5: -0.48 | 9.58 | 9.08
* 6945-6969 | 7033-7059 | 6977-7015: -0.96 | 8.94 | 9.48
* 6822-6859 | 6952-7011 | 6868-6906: -1.27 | 9.15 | 9.36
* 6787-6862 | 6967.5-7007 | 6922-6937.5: 0.54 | 9.42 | 9.57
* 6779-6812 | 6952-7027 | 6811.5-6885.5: -2.51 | 9.23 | 9.37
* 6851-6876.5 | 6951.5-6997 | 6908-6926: 0.23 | 9.46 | 9.35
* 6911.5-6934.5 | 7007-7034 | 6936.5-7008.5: -2.16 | 9.21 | 8.85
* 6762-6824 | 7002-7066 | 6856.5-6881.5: -0.78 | 9.53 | 9.24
